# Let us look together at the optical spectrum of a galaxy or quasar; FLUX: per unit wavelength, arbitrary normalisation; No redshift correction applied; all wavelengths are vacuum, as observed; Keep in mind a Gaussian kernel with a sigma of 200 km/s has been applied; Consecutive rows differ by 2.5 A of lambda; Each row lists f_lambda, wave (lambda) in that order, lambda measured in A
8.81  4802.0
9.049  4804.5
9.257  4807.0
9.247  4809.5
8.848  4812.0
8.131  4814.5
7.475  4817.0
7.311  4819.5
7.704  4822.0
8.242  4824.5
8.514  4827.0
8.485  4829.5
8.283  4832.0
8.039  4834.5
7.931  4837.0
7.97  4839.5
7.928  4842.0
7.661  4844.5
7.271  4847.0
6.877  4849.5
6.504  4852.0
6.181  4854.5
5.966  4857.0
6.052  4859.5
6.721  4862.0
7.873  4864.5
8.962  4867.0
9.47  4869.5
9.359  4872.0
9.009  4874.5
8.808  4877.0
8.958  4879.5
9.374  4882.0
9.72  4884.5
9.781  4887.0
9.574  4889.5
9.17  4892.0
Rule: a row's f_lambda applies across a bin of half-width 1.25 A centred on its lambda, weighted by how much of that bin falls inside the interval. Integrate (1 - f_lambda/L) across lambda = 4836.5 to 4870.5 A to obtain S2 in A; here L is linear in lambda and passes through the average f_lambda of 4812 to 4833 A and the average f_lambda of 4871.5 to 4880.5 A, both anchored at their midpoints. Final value 5.0 A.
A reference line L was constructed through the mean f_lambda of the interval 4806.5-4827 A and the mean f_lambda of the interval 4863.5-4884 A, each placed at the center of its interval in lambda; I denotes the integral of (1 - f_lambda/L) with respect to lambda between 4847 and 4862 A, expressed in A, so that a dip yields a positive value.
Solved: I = 4.0 A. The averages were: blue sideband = 8.26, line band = 6.43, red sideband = 9.02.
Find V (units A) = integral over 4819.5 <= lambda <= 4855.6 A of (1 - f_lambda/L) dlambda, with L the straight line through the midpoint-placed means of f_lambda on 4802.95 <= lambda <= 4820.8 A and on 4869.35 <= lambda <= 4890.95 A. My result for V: 4.6 A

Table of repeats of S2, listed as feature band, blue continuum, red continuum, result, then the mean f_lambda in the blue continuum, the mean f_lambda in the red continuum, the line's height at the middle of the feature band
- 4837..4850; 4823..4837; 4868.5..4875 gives 1.48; 8.27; 9.3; 8.6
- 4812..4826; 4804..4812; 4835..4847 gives 1.32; 9.14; 7.82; 8.7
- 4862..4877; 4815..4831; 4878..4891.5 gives 0.58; 7.97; 9.45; 9.09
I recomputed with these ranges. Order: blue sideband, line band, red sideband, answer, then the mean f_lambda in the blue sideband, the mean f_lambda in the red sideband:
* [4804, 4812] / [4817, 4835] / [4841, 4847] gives 0.8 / 9.14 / 7.68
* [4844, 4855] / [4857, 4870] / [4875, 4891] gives 0.7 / 6.9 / 9.35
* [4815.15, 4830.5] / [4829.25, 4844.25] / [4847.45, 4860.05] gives -1.7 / 7.95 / 6.39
